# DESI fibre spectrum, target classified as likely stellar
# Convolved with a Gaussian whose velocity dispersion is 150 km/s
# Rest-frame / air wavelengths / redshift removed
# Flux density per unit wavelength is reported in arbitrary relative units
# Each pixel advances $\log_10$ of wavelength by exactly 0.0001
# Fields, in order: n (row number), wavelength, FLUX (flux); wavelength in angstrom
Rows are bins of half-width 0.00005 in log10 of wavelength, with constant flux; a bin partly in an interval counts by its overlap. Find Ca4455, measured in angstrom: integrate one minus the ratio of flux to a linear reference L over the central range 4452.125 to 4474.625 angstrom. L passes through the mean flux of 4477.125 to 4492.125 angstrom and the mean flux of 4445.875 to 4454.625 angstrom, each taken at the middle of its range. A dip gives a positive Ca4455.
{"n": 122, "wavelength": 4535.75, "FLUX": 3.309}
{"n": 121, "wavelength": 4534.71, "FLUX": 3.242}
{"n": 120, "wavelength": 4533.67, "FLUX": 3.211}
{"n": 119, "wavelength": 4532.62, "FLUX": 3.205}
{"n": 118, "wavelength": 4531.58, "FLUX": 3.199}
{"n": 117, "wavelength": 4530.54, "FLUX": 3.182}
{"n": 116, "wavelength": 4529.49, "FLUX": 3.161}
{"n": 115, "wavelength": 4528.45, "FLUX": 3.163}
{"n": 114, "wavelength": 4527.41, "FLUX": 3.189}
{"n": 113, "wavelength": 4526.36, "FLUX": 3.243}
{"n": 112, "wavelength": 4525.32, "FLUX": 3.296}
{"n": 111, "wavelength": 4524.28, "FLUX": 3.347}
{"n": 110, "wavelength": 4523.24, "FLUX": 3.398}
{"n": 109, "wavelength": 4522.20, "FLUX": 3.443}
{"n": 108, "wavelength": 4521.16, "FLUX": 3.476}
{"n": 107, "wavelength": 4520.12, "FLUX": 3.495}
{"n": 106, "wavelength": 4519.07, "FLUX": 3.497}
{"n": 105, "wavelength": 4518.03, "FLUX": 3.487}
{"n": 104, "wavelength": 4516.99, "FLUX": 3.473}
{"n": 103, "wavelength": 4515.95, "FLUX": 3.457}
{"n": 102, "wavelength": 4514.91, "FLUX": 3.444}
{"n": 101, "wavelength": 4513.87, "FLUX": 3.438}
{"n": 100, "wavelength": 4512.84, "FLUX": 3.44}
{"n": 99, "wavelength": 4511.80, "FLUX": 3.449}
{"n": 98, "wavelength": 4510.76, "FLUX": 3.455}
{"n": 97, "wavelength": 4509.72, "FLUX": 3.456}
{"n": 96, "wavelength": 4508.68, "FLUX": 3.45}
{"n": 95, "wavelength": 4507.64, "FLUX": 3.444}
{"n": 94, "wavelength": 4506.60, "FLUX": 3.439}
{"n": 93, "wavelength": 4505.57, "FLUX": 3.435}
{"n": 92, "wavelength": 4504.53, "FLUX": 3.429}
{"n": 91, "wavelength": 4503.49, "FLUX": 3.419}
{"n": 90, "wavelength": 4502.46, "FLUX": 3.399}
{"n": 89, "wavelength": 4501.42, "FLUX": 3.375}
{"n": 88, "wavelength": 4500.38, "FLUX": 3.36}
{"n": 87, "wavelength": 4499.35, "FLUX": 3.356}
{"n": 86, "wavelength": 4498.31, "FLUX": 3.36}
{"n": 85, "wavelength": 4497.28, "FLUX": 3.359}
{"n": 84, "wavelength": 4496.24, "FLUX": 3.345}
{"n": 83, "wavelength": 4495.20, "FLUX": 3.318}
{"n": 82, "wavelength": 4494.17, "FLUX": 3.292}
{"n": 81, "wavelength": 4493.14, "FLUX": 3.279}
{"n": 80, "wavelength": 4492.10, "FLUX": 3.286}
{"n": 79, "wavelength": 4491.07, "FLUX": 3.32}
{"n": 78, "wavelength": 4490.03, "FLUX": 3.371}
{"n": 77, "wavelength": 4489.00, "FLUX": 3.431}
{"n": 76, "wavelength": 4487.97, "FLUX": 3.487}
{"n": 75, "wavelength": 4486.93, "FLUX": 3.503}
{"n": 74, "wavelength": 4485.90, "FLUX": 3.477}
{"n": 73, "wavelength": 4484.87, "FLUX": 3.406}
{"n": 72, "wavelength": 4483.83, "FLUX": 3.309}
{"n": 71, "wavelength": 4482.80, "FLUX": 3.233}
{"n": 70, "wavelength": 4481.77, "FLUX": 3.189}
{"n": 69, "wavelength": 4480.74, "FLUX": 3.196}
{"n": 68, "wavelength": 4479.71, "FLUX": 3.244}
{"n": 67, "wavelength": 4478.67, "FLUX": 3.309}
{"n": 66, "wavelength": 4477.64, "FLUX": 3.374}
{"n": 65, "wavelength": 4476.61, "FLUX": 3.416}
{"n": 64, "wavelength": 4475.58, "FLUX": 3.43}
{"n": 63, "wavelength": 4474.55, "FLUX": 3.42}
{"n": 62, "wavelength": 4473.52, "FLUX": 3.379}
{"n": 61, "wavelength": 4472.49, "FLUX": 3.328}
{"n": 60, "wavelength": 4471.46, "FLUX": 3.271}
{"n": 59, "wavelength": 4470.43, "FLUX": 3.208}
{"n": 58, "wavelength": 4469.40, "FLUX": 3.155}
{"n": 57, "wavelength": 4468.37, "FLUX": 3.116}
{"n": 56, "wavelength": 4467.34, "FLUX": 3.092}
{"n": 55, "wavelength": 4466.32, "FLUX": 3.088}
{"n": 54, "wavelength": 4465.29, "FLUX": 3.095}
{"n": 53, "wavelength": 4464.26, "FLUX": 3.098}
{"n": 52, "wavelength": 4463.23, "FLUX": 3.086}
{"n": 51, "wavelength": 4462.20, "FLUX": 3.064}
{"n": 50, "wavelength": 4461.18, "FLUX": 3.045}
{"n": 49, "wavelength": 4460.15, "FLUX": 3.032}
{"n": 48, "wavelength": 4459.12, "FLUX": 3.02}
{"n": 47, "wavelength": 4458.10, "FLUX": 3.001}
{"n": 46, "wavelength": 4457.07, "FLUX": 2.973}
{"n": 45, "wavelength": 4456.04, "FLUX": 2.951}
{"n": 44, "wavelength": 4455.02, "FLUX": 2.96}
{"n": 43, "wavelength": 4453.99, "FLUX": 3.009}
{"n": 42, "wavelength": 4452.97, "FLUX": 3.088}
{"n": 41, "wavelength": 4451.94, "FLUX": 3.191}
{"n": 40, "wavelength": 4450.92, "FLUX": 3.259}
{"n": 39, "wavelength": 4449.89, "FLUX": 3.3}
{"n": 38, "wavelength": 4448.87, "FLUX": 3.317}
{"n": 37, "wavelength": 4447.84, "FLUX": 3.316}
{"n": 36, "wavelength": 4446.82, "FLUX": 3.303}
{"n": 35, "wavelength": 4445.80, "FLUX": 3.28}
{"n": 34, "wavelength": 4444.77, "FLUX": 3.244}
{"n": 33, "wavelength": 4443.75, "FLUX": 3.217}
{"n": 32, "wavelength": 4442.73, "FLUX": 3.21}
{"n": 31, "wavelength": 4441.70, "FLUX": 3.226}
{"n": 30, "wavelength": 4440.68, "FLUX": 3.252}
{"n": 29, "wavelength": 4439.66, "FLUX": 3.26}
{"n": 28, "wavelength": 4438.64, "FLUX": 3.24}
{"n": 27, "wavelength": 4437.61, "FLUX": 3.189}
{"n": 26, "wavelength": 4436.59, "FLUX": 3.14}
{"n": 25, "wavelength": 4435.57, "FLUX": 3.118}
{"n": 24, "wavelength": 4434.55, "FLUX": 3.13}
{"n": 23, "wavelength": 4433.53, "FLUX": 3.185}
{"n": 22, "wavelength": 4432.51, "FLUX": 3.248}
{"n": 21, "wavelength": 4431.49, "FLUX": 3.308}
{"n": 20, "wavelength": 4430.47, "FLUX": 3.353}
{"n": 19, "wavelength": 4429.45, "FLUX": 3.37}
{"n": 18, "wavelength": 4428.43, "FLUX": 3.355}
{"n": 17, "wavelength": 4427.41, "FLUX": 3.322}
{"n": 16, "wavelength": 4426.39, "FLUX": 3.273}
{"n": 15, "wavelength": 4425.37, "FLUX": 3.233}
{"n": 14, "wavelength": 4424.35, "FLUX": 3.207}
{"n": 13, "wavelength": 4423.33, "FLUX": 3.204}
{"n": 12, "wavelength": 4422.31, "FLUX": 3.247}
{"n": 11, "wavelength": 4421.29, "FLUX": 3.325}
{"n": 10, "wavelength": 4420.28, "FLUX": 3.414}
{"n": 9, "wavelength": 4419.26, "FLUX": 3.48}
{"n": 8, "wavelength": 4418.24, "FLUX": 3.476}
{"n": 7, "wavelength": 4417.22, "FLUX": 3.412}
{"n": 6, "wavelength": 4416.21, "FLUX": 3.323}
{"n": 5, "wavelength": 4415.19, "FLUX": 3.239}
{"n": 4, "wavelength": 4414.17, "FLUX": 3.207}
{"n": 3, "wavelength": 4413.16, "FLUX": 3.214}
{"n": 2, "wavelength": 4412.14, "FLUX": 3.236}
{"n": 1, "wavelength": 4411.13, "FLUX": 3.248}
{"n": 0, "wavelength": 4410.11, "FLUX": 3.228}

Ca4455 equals 1.1 angstrom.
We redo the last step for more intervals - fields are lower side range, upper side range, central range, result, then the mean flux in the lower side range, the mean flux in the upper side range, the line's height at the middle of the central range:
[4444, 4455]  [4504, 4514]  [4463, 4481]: 0.3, 3.22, 3.44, 3.3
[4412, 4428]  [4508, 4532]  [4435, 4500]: 2.0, 3.3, 3.38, 3.34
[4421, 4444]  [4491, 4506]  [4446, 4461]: 0.7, 3.24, 3.36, 3.28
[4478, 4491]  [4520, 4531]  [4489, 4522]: -0.8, 3.34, 3.3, 3.32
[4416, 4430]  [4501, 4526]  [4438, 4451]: 0.4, 3.33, 3.43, 3.36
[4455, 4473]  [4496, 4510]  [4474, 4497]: -0.6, 3.09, 3.4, 3.26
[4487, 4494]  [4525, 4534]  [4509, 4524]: -0.9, 3.37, 3.2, 3.26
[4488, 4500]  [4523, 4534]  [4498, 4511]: -0.4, 3.35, 3.23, 3.31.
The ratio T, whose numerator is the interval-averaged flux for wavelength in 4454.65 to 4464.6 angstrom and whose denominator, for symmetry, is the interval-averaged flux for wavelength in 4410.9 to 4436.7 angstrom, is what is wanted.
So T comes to 0.9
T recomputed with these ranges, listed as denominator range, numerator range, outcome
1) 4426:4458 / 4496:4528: 1.06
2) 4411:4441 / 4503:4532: 1.03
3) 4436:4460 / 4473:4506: 1.06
